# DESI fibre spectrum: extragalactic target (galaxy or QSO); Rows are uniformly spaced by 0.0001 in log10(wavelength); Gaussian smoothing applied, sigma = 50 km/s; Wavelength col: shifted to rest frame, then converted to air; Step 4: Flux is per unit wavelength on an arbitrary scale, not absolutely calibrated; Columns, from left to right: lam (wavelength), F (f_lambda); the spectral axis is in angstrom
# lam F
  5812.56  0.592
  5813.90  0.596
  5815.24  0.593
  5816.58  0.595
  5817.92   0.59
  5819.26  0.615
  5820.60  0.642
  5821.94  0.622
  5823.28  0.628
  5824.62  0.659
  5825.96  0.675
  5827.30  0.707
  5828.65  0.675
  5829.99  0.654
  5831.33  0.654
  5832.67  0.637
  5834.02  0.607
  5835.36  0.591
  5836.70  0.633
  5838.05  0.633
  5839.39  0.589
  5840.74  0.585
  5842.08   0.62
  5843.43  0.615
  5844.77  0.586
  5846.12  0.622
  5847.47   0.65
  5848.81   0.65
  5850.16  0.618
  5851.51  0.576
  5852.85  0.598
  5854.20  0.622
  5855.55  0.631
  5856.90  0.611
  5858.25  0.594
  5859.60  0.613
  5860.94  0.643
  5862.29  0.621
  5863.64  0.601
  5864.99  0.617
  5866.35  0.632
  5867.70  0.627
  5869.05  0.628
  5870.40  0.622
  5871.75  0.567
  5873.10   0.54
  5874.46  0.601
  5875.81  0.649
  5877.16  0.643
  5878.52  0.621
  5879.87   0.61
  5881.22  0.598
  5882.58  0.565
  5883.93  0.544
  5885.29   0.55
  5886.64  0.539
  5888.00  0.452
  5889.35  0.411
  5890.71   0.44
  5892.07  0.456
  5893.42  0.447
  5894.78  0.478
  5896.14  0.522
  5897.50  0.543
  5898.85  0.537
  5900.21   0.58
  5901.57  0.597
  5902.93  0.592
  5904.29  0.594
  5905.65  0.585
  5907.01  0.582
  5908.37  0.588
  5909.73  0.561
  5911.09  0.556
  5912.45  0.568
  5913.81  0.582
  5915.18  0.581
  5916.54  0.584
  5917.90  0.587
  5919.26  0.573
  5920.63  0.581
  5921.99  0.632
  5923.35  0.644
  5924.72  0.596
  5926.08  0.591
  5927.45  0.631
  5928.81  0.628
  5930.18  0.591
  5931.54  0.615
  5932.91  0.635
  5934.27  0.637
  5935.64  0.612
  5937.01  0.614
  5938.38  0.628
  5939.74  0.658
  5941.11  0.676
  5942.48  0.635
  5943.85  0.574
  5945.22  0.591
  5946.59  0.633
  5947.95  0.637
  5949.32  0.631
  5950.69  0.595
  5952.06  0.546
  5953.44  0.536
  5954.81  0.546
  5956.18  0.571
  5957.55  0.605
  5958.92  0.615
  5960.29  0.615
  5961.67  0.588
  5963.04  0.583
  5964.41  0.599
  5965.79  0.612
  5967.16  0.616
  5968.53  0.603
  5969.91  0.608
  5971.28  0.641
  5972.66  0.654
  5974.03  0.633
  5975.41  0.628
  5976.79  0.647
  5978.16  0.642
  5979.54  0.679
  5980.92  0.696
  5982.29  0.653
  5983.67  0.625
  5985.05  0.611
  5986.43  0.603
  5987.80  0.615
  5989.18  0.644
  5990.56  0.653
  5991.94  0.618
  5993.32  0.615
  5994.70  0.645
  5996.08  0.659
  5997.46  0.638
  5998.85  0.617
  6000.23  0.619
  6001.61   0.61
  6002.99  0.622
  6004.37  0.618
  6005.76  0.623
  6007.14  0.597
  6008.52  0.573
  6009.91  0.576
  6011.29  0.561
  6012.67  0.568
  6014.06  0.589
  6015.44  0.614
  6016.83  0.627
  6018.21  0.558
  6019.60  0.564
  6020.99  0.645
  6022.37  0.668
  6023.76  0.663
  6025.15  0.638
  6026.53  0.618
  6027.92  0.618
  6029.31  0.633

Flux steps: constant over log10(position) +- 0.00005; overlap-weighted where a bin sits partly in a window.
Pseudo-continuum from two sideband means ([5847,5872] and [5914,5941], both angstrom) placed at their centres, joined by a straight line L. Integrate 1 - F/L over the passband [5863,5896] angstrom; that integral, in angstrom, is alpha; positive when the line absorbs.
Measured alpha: 3.1 angstrom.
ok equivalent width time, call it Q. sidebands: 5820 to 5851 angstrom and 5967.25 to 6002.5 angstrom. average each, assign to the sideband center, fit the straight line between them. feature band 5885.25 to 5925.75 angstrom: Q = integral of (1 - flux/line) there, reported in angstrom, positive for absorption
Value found 5.2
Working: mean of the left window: 0.632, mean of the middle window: 0.552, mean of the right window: 0.634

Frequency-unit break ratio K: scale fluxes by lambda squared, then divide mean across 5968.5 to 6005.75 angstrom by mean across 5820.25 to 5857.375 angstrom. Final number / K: 1.06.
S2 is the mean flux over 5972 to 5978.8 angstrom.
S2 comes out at 0.641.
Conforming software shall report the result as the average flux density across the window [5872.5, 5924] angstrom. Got 0.561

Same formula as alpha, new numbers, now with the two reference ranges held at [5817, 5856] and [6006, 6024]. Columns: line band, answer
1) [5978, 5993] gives -0.9 angstrom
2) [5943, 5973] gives 0.4 angstrom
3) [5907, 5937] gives 0.7 angstrom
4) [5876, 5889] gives 1.1 angstrom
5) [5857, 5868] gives 0.1 angstrom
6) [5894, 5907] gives 1.2 angstrom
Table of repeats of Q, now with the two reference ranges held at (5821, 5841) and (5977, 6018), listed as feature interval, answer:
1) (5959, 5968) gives 0.3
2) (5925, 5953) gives 0.4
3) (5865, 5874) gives 0.4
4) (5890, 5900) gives 2.2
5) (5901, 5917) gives 1.2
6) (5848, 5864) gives 0.5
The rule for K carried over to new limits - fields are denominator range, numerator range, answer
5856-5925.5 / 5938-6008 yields 1.11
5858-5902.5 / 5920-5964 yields 1.10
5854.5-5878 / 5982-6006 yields 1.07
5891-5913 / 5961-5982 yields 1.18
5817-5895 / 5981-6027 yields 1.08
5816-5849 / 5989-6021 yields 1.03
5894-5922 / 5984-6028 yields 1.12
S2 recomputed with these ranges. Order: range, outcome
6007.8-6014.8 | 0.574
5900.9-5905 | 0.594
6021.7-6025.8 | 0.656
